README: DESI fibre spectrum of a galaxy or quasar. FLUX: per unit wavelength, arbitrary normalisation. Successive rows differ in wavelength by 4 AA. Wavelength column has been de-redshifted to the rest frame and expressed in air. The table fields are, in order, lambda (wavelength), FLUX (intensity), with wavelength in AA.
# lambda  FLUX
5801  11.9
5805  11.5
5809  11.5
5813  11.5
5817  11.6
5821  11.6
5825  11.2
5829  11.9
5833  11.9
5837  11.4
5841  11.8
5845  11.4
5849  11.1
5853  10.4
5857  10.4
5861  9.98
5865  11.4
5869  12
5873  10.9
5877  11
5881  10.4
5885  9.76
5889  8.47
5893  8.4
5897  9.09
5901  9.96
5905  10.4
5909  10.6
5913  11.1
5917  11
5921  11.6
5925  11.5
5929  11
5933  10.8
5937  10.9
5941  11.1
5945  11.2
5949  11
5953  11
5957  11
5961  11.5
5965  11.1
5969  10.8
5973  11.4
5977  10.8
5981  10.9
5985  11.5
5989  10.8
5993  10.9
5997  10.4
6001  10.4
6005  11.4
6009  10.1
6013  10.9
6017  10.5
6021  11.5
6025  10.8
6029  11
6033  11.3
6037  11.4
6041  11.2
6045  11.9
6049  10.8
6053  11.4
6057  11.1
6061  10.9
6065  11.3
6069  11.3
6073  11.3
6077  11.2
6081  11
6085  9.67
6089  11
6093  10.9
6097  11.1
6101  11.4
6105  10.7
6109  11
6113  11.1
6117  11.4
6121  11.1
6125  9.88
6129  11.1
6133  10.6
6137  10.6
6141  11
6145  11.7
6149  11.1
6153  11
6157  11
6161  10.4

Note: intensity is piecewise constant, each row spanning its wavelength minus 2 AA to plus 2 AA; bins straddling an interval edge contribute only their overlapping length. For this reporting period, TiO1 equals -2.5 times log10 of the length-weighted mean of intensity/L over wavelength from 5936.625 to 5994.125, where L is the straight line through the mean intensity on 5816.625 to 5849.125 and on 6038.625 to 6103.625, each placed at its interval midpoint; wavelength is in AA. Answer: 0.02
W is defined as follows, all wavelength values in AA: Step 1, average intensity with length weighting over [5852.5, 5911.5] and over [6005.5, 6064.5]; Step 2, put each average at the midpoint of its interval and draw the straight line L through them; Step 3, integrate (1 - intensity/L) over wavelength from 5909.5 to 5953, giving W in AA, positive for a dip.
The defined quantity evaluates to -2.52 AA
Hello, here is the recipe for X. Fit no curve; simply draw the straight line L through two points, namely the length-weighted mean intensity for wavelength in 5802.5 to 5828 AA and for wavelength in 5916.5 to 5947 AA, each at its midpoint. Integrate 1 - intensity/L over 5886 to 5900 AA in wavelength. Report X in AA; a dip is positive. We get 3.03 AA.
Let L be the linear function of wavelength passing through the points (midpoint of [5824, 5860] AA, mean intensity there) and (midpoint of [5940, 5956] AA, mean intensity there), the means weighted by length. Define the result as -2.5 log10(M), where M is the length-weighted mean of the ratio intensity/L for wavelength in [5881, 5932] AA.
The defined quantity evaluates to 0.09 mag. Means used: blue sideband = 11.2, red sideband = 11.1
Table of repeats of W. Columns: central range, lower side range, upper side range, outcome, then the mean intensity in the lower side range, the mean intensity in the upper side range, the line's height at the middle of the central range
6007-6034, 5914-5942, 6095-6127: 0.46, 11.1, 11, 11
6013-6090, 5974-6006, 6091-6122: -0.61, 10.9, 11.1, 11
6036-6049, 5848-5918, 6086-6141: -0.82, 10.3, 10.9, 10.7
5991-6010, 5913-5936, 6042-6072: 0.92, 11.2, 11.2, 11.2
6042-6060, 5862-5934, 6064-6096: -0.65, 10.5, 11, 10.9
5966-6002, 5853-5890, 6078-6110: -0.69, 10.5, 10.9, 10.7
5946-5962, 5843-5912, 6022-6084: -0.60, 10.3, 11.2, 10.7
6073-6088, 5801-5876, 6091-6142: 0.31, 11.3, 10.9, 11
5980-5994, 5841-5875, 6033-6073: 0.16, 11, 11.3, 11.2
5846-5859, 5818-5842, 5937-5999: 0.94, 11.6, 11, 11.5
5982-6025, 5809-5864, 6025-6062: 1.45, 11.3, 11.2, 11.2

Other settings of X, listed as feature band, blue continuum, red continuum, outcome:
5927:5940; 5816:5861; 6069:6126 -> 0.3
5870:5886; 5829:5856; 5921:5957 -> 0.8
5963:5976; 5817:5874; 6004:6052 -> 0.1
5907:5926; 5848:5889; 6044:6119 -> -0.8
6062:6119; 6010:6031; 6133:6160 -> -0.3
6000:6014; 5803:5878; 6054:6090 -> 0.5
